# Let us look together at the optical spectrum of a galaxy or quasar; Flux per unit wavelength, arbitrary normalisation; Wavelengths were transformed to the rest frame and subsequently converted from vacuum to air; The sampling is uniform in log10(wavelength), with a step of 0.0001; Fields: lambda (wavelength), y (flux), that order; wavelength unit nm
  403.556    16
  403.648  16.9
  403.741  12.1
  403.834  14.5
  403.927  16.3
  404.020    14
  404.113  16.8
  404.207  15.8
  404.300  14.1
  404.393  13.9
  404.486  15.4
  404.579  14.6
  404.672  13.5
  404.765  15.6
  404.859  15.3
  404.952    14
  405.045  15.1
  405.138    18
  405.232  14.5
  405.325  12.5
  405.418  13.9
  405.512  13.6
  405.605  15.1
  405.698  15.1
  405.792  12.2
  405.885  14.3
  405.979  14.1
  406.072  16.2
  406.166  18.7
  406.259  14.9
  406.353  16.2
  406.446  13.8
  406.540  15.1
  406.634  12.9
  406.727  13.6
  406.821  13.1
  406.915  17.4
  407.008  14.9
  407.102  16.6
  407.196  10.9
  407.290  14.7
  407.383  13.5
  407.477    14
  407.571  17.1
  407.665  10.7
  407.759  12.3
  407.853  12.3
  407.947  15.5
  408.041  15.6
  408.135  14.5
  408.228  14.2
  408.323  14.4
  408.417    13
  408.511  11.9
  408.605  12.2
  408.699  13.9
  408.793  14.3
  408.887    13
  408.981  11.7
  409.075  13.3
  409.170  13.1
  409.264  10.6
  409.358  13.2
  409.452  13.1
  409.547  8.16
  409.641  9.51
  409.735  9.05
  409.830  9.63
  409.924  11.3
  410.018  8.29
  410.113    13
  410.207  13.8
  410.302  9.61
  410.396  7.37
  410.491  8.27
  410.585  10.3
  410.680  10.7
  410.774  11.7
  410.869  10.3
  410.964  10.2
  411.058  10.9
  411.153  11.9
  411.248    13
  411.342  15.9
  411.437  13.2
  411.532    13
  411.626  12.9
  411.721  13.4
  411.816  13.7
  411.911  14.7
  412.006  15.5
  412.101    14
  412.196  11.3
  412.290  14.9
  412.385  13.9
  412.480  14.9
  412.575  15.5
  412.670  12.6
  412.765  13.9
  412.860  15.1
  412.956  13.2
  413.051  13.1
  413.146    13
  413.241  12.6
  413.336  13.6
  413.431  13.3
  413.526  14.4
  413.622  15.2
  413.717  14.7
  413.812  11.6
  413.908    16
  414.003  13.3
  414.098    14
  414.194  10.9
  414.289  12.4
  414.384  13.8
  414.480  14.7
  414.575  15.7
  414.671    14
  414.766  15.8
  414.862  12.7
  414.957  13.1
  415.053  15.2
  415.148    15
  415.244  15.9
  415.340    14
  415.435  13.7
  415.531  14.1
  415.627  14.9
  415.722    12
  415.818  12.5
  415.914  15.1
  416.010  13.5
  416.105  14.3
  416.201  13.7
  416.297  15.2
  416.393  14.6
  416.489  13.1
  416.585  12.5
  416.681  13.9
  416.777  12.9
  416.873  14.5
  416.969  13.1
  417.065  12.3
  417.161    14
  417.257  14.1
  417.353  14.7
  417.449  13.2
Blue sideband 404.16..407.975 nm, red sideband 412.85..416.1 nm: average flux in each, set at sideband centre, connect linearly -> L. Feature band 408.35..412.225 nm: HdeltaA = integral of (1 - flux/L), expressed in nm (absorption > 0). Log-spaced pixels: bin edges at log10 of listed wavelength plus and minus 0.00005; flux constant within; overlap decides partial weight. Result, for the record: 0.62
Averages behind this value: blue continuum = 14.5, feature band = 11.9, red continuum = 13.9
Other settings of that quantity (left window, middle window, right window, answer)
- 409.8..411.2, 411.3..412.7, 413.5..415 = -0.251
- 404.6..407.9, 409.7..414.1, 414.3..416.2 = 0.490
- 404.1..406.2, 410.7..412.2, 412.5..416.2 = 0.141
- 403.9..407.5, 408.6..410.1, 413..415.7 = 0.298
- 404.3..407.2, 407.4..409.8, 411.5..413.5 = 0.253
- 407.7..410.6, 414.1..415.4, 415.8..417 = -0.068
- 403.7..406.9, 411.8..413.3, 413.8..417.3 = 0.025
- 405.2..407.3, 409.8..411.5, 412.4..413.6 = 0.355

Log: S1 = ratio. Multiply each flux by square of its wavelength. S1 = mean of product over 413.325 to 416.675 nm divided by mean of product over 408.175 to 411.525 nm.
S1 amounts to 1.2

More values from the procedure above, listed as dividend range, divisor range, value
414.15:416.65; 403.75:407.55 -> 0.99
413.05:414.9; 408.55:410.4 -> 1.22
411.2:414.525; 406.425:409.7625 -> 1.06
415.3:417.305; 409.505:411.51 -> 1.31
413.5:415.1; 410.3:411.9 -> 1.21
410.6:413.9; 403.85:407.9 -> 0.94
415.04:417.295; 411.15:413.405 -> 1.03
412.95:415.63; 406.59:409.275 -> 1.05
